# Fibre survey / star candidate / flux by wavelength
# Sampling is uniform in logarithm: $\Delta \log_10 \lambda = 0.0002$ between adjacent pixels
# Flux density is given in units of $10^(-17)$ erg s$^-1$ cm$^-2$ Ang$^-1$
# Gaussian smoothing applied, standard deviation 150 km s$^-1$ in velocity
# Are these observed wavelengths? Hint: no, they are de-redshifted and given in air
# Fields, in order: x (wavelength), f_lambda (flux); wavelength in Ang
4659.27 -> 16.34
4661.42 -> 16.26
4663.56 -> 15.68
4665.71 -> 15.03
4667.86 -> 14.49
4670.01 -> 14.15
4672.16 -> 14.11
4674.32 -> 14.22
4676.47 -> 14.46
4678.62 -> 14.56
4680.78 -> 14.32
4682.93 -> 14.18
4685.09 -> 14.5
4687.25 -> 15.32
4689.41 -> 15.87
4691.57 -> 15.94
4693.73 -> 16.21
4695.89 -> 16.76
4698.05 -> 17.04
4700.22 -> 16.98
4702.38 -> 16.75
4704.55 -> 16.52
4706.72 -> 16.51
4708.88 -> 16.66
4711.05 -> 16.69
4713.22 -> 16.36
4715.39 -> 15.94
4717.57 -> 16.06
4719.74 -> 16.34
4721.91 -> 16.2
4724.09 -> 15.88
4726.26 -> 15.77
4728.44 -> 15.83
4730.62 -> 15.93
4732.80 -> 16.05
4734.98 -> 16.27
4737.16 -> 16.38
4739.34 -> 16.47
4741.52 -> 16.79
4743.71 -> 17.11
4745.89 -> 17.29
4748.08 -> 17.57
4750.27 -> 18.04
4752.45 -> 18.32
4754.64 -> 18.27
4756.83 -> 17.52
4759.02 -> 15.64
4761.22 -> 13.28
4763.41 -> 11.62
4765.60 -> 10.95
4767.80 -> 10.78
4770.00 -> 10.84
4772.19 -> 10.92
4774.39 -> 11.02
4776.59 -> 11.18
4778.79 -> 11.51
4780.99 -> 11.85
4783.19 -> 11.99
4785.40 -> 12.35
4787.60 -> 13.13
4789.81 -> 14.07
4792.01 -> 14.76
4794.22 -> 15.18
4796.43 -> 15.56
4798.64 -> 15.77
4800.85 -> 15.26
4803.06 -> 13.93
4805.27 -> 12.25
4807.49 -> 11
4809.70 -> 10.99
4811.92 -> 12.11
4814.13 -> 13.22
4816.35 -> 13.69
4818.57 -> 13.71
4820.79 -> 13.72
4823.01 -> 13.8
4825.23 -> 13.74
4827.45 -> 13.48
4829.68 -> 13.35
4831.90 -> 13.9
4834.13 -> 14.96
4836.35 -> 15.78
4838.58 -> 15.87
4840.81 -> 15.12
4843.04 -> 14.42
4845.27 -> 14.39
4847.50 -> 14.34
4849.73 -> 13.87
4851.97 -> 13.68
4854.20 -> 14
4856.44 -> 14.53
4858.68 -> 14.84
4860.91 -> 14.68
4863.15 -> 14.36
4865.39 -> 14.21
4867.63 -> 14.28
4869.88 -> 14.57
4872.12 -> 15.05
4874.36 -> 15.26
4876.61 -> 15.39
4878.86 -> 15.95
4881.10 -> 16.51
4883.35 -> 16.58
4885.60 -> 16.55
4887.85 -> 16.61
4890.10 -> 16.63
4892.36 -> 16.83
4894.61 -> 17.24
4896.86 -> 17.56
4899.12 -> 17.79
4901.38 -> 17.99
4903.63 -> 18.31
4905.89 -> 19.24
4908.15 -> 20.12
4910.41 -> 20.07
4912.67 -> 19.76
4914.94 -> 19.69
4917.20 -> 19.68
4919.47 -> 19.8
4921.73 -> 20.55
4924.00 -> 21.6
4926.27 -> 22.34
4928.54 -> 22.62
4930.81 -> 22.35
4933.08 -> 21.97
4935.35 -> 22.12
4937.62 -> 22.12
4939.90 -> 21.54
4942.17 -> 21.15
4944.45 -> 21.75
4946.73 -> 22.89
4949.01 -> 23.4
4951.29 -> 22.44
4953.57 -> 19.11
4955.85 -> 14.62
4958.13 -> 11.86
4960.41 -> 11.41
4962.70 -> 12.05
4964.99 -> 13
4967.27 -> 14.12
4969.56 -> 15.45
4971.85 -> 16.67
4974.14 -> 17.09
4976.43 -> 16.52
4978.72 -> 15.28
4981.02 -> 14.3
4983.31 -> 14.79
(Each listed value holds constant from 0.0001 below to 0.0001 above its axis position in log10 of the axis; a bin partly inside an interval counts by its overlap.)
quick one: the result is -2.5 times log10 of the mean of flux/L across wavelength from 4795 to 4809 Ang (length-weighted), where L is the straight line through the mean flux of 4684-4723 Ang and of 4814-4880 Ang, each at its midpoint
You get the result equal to 0.08 mag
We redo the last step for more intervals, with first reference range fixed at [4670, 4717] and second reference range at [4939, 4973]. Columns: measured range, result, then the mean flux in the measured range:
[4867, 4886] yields 0.09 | 15.6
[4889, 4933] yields -0.14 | 19.5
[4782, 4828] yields 0.21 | 13.5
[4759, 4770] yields 0.32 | 12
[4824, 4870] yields 0.16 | 14.4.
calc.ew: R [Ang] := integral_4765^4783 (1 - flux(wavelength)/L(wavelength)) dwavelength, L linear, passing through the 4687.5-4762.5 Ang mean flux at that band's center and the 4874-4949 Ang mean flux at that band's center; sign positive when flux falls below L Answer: 6.3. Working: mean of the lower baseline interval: 16.5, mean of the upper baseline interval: 19.4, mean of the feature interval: 11.2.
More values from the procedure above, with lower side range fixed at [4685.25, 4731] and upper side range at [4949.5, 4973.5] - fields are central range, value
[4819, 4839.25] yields 2.01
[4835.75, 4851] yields 0.94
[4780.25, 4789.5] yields 2.01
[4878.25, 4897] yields -1.31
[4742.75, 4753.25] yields -1.02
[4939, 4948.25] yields -3.90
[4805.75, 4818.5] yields 2.84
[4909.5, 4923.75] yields -4.16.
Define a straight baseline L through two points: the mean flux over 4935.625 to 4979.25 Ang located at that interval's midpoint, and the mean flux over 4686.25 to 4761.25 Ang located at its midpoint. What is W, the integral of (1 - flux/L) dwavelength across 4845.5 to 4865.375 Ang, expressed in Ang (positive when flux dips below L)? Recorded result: 3.3 Ang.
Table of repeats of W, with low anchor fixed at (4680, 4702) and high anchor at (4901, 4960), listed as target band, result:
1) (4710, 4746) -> 0.4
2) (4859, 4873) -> 3.3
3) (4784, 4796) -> 2.5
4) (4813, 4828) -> 3.8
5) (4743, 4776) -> 4.8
